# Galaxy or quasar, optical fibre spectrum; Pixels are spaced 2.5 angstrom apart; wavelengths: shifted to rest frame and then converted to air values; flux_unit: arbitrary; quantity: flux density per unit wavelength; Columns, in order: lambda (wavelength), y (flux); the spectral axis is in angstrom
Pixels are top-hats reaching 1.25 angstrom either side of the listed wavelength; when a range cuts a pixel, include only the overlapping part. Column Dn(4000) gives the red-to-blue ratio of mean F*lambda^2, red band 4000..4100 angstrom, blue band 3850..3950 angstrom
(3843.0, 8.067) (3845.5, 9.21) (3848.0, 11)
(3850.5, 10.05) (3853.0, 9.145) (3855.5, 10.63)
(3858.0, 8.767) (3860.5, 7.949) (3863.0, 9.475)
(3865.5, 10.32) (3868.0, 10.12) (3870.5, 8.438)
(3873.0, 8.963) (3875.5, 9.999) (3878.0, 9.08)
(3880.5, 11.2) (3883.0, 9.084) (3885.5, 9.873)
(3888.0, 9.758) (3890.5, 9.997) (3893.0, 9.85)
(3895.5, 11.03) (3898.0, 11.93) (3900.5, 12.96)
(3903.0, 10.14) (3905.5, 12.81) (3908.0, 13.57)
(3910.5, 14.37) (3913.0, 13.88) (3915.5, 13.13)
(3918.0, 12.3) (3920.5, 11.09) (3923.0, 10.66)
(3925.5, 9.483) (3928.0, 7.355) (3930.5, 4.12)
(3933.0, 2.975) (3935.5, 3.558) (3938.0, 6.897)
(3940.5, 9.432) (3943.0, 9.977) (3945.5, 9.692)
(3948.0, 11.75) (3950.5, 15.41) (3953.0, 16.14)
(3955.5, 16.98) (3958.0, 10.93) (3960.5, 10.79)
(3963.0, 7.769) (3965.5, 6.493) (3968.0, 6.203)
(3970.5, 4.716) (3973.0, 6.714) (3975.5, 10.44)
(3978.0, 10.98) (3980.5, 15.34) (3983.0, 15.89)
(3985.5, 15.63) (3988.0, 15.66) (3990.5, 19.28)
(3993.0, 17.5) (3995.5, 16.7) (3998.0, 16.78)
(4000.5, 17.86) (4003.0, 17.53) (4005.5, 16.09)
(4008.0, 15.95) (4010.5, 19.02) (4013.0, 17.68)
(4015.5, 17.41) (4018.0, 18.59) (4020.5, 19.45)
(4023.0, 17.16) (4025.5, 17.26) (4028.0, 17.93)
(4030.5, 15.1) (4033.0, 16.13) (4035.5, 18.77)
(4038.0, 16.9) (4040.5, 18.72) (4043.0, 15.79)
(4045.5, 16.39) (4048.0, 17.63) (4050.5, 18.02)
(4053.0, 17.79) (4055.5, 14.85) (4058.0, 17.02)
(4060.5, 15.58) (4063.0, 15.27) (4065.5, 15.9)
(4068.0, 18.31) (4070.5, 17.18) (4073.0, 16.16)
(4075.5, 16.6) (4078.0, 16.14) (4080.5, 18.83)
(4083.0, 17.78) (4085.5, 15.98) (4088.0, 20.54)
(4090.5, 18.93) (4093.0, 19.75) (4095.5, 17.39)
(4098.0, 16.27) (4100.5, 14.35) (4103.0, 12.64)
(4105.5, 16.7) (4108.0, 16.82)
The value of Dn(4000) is 1.9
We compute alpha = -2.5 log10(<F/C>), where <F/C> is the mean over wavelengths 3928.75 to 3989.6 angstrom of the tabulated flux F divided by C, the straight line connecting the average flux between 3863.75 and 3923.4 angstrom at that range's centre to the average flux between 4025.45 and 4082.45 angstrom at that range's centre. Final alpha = 0.30 mag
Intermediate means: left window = 11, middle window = 10.2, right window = 16.9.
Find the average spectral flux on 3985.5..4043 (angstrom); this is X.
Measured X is 17.4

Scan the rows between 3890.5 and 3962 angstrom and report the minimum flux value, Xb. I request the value 2.975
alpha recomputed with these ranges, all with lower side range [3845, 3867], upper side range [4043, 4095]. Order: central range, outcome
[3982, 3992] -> -0.166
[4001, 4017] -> -0.152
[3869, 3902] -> 0.056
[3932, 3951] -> 0.438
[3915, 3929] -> 0.131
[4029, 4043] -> -0.065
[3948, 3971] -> 0.214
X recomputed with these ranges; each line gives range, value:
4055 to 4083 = 16.6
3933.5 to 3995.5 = 11.4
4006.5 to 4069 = 17.1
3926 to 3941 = 5.73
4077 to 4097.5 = 18.1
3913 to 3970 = 9.71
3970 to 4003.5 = 14.5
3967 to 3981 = 8.78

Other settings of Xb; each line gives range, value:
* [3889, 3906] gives 9.85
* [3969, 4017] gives 4.716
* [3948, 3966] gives 6.493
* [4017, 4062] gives 14.85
